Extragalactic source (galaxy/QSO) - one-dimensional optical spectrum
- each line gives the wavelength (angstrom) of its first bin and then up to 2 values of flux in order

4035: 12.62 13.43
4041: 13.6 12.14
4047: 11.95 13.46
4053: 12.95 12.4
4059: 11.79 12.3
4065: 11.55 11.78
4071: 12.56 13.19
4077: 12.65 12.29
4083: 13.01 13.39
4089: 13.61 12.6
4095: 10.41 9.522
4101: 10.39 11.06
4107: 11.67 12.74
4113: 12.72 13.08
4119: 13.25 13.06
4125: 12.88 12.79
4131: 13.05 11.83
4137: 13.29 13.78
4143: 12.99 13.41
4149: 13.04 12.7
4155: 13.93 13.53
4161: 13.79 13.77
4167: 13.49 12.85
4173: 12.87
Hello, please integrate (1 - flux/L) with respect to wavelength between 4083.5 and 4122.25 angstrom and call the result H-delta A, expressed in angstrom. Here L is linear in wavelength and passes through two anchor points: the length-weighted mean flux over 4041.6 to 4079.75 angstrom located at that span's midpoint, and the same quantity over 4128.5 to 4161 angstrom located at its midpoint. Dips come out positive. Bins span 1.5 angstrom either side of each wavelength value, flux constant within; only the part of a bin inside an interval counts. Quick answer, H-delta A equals 2.1 angstrom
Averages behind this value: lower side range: 12.4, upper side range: 13.2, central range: 12.1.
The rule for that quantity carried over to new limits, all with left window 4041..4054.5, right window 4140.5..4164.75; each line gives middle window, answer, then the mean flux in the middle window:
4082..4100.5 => 1.5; 12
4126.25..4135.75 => 0.5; 12.6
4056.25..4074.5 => 1.0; 12.2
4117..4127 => 0.1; 13.1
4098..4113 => 2.0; 11.4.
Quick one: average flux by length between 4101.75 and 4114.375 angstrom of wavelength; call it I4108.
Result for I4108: 11.9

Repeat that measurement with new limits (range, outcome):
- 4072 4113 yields 12.1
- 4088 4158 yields 12.5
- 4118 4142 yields 13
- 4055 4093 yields 12.5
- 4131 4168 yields 13.3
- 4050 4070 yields 12.2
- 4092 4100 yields 10.5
